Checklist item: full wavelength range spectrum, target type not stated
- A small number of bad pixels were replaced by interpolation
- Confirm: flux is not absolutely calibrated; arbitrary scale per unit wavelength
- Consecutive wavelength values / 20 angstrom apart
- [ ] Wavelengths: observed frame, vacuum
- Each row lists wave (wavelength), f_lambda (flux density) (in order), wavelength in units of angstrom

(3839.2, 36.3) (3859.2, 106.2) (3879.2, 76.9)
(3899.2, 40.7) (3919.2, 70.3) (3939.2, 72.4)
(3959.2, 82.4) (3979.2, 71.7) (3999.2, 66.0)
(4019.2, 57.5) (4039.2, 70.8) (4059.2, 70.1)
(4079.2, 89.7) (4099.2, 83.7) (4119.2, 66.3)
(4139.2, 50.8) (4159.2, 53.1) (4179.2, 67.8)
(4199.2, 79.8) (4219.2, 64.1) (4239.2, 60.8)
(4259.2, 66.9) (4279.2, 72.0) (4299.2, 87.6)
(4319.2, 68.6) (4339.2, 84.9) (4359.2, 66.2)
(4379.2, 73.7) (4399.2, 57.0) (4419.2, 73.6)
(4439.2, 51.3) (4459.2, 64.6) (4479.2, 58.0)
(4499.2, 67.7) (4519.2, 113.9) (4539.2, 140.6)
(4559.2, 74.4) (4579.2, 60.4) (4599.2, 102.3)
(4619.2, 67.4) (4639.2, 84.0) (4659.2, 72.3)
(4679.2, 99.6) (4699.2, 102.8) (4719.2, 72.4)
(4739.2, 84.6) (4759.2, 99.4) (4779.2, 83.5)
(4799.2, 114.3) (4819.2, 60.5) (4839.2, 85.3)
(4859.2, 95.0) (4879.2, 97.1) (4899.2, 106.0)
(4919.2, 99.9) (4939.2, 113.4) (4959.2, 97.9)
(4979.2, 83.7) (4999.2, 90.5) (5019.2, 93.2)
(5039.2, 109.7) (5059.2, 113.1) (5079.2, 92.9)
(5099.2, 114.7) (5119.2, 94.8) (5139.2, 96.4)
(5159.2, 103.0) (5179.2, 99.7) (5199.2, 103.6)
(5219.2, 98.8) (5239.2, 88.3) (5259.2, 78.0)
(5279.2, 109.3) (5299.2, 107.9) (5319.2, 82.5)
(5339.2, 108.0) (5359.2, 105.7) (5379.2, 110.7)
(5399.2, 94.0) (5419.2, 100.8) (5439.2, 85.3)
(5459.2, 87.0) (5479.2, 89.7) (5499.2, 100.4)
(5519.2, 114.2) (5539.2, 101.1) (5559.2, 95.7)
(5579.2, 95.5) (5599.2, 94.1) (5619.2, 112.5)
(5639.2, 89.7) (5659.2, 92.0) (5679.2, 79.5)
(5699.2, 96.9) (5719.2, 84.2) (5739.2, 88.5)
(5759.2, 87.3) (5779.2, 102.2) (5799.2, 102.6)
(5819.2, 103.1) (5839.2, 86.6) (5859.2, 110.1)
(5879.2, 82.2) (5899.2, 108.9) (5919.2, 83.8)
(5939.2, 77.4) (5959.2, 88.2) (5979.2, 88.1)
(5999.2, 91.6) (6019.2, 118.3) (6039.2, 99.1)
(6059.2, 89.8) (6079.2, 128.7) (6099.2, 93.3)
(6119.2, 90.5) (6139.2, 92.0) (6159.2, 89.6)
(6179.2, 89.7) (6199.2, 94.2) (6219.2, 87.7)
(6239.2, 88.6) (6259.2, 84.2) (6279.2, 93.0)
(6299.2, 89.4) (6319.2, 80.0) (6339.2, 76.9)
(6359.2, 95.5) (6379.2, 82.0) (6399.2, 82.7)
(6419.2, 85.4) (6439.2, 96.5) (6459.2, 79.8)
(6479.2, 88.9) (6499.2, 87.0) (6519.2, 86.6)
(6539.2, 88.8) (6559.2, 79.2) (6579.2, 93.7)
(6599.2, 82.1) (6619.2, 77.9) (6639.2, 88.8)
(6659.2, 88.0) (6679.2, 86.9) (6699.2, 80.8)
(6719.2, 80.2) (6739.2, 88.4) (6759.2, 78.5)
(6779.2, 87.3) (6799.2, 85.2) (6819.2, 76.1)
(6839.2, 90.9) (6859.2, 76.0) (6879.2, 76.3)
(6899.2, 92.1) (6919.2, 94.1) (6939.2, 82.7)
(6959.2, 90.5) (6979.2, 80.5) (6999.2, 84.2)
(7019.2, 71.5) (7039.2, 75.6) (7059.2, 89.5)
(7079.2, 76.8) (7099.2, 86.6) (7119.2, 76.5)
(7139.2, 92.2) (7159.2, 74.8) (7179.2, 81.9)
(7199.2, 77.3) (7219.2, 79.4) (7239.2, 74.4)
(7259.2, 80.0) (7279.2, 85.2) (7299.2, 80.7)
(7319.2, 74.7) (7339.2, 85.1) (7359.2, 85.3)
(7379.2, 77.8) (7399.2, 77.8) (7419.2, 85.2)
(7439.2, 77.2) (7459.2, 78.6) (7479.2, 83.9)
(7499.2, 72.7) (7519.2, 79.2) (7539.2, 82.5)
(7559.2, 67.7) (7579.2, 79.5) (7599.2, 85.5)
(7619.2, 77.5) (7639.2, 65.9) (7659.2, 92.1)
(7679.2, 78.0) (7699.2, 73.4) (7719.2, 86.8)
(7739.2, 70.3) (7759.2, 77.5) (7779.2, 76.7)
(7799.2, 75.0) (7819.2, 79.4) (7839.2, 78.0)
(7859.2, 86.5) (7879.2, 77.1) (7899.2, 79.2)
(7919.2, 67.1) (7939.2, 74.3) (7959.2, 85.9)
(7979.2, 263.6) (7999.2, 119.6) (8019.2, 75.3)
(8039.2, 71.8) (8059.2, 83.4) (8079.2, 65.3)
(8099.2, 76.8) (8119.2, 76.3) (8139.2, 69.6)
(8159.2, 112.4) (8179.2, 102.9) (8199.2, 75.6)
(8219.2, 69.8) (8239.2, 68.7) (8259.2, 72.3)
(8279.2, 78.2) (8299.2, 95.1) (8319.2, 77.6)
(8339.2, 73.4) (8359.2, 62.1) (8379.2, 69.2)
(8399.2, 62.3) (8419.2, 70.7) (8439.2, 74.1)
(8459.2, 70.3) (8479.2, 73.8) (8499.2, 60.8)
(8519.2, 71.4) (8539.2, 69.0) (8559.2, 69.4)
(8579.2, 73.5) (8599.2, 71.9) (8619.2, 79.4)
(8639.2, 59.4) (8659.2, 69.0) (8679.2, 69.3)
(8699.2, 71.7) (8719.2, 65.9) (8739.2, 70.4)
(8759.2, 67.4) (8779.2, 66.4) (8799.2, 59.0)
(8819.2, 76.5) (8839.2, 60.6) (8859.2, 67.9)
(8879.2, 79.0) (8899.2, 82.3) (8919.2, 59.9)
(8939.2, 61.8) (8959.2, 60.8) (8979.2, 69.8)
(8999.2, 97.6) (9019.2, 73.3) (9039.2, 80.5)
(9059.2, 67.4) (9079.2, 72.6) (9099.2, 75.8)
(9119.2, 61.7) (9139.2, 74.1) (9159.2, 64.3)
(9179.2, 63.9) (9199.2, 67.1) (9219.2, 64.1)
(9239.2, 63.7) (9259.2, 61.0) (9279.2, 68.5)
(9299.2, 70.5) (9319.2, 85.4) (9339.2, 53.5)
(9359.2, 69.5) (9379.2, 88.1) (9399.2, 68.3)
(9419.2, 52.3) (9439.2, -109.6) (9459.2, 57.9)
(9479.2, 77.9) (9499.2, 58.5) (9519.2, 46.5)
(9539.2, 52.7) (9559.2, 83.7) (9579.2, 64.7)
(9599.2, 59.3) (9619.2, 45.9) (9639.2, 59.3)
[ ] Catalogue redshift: 0.215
